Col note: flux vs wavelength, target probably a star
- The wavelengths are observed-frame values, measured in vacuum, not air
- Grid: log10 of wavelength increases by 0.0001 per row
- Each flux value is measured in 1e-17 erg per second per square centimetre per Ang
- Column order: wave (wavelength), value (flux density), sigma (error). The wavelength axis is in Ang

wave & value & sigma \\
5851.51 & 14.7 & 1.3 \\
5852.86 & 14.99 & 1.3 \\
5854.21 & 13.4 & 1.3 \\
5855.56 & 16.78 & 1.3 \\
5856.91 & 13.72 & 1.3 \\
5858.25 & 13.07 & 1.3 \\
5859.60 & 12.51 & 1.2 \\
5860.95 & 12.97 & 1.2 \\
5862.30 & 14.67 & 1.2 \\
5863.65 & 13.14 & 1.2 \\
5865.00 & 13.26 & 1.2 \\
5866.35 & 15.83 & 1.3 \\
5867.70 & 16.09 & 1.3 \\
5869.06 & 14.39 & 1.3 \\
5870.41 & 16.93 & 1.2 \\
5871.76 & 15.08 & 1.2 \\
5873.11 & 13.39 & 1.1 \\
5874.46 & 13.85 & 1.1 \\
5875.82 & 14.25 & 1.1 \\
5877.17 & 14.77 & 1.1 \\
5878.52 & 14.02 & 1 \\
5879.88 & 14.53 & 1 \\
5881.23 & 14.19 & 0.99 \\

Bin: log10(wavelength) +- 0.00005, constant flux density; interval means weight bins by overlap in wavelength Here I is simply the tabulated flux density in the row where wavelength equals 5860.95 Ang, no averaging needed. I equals 12.97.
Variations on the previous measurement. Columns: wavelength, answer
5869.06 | 14.39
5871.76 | 15.08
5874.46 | 13.85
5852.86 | 14.99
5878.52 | 14.02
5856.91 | 13.72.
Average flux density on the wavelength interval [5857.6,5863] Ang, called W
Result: 13.3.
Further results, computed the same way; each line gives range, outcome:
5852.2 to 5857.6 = 14.7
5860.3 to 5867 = 14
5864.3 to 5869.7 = 14.9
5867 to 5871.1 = 15.8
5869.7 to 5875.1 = 14.8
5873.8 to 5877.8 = 14.3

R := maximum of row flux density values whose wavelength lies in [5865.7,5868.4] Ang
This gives 16.09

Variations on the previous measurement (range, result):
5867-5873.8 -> 16.93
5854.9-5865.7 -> 16.78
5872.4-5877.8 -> 14.77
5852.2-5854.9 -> 14.99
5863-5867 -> 15.83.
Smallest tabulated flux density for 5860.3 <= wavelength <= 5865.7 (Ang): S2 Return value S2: 12.97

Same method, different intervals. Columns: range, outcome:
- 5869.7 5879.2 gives 13.39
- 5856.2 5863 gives 12.51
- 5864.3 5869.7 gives 13.26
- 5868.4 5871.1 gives 14.39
